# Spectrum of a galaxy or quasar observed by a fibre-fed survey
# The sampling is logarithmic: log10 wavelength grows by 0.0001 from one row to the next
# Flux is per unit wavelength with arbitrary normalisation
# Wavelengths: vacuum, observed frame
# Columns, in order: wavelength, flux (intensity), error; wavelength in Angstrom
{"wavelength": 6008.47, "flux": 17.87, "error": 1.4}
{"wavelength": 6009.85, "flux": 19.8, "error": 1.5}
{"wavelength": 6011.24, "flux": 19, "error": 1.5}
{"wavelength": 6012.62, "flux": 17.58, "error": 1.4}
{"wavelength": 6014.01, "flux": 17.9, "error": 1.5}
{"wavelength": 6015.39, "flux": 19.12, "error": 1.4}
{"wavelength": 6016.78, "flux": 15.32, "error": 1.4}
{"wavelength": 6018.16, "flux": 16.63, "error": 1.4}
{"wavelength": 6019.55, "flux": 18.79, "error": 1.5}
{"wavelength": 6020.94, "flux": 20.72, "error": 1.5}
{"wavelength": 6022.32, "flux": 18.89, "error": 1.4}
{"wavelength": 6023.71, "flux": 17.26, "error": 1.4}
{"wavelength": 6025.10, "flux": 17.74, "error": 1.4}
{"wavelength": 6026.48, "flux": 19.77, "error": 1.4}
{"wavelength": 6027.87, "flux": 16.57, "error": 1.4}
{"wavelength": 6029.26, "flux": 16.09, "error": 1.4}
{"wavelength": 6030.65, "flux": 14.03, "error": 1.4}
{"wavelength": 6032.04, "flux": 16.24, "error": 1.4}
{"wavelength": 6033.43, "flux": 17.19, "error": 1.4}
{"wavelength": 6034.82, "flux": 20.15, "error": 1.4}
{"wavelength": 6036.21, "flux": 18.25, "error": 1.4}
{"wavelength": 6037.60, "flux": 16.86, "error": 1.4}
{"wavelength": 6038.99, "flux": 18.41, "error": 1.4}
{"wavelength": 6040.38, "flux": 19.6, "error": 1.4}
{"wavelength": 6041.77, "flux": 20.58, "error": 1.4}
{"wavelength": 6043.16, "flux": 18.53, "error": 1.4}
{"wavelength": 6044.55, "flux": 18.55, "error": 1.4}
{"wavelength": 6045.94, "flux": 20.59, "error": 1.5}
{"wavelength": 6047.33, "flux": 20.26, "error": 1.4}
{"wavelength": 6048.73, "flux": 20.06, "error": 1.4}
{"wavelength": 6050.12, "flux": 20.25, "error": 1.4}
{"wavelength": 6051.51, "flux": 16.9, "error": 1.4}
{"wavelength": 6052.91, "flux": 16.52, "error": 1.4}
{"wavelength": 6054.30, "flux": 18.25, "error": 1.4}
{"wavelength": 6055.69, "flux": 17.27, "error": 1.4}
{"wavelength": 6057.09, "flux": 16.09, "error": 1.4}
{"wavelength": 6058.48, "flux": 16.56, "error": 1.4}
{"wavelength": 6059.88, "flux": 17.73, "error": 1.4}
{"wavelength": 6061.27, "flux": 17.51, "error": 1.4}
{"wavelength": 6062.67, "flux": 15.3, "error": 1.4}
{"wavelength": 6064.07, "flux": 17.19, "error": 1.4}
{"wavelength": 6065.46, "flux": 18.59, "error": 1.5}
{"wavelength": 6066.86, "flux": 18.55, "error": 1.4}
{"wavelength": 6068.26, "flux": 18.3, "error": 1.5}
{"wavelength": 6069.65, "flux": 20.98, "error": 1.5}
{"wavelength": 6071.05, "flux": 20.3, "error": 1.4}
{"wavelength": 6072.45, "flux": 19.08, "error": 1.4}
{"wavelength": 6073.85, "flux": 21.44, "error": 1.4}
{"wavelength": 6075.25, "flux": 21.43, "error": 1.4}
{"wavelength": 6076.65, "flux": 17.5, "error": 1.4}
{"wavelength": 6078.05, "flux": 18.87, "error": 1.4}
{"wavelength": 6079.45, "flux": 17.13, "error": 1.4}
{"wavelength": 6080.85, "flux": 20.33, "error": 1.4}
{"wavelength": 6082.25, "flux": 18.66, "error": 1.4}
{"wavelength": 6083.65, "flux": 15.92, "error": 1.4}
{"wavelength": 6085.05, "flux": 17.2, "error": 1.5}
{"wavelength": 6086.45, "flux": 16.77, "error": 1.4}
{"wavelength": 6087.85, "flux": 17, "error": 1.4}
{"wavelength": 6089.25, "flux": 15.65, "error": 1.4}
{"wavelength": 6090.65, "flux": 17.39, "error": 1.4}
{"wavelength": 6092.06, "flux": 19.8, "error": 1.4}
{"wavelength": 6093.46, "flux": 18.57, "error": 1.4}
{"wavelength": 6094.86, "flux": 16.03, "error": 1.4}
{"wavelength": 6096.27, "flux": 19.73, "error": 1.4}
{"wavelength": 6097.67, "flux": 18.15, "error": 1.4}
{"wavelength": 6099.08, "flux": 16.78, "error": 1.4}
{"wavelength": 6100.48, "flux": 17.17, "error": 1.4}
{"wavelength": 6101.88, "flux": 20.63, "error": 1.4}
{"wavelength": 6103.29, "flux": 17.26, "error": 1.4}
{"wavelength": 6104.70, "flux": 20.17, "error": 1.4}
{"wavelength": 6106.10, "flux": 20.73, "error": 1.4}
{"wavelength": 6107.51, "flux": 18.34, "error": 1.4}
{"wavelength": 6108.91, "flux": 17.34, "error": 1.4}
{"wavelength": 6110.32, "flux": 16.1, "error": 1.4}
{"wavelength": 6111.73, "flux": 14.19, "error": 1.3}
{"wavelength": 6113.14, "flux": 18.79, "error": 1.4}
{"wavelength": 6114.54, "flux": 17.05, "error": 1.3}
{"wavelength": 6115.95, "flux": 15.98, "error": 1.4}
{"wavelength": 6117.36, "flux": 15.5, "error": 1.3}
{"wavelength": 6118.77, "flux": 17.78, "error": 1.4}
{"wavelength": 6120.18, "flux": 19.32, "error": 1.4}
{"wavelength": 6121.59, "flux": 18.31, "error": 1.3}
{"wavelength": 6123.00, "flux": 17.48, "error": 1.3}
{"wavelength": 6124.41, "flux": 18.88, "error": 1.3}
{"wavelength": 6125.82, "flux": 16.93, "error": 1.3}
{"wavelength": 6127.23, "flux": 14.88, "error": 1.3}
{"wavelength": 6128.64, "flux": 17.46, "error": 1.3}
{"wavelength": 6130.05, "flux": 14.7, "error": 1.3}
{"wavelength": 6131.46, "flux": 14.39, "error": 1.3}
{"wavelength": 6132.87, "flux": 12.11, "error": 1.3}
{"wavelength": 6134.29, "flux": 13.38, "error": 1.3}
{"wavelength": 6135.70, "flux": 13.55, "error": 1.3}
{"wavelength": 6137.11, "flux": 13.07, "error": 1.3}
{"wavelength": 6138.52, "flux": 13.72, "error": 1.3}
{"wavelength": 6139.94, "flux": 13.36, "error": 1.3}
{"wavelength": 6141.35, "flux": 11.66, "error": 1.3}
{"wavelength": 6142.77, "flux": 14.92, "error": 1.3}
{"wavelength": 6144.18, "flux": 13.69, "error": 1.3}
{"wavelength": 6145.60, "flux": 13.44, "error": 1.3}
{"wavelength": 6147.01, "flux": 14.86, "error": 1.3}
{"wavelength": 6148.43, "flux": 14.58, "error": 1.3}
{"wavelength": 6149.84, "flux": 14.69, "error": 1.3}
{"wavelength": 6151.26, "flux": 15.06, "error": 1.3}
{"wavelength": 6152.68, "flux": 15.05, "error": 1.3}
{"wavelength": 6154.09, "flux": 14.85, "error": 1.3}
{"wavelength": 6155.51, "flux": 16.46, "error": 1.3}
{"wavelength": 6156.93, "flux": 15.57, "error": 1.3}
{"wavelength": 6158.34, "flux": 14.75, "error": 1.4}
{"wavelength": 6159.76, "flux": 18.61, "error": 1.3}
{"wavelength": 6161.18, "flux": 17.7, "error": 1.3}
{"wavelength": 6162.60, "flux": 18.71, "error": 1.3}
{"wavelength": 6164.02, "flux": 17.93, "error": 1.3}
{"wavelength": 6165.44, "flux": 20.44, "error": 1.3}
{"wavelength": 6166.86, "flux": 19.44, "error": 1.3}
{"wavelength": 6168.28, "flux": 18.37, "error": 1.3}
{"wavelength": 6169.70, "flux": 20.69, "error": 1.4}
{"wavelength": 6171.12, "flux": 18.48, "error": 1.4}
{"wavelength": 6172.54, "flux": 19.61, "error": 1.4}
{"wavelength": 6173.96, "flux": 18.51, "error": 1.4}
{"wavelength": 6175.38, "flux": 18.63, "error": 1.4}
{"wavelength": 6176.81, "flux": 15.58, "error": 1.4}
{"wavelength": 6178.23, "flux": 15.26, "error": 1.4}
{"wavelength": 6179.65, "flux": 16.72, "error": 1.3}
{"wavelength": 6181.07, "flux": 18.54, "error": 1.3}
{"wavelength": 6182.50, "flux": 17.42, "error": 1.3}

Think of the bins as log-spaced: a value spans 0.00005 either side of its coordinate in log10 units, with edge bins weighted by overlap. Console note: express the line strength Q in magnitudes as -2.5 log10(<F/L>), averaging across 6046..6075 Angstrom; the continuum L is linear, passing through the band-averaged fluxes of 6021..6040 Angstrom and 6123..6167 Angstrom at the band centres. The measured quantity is -0.09 mag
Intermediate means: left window 17.6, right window 15.4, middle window 18.5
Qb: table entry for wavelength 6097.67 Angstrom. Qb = 18.15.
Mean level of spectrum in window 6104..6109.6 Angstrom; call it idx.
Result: 19.2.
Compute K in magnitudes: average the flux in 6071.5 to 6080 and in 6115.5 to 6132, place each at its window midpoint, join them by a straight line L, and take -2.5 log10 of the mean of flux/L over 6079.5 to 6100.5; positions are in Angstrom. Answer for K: 0.05 mag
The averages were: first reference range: 19.3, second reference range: 16.8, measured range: 17.7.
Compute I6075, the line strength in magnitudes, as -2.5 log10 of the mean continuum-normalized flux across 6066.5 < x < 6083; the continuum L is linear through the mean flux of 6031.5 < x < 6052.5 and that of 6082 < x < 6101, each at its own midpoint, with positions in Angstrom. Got -0.08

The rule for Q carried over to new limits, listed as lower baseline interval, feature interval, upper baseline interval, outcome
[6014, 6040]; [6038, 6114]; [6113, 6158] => -0.10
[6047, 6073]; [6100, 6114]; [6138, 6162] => -0.10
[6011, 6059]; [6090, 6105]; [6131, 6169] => -0.10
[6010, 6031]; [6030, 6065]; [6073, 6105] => 0.00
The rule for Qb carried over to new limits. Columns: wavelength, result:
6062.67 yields 15.3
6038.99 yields 18.41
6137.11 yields 13.07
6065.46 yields 18.59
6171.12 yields 18.48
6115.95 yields 15.98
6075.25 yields 21.43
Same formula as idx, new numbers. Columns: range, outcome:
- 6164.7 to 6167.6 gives 19.9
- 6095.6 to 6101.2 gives 18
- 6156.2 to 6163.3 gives 17.1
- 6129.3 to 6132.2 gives 14.6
